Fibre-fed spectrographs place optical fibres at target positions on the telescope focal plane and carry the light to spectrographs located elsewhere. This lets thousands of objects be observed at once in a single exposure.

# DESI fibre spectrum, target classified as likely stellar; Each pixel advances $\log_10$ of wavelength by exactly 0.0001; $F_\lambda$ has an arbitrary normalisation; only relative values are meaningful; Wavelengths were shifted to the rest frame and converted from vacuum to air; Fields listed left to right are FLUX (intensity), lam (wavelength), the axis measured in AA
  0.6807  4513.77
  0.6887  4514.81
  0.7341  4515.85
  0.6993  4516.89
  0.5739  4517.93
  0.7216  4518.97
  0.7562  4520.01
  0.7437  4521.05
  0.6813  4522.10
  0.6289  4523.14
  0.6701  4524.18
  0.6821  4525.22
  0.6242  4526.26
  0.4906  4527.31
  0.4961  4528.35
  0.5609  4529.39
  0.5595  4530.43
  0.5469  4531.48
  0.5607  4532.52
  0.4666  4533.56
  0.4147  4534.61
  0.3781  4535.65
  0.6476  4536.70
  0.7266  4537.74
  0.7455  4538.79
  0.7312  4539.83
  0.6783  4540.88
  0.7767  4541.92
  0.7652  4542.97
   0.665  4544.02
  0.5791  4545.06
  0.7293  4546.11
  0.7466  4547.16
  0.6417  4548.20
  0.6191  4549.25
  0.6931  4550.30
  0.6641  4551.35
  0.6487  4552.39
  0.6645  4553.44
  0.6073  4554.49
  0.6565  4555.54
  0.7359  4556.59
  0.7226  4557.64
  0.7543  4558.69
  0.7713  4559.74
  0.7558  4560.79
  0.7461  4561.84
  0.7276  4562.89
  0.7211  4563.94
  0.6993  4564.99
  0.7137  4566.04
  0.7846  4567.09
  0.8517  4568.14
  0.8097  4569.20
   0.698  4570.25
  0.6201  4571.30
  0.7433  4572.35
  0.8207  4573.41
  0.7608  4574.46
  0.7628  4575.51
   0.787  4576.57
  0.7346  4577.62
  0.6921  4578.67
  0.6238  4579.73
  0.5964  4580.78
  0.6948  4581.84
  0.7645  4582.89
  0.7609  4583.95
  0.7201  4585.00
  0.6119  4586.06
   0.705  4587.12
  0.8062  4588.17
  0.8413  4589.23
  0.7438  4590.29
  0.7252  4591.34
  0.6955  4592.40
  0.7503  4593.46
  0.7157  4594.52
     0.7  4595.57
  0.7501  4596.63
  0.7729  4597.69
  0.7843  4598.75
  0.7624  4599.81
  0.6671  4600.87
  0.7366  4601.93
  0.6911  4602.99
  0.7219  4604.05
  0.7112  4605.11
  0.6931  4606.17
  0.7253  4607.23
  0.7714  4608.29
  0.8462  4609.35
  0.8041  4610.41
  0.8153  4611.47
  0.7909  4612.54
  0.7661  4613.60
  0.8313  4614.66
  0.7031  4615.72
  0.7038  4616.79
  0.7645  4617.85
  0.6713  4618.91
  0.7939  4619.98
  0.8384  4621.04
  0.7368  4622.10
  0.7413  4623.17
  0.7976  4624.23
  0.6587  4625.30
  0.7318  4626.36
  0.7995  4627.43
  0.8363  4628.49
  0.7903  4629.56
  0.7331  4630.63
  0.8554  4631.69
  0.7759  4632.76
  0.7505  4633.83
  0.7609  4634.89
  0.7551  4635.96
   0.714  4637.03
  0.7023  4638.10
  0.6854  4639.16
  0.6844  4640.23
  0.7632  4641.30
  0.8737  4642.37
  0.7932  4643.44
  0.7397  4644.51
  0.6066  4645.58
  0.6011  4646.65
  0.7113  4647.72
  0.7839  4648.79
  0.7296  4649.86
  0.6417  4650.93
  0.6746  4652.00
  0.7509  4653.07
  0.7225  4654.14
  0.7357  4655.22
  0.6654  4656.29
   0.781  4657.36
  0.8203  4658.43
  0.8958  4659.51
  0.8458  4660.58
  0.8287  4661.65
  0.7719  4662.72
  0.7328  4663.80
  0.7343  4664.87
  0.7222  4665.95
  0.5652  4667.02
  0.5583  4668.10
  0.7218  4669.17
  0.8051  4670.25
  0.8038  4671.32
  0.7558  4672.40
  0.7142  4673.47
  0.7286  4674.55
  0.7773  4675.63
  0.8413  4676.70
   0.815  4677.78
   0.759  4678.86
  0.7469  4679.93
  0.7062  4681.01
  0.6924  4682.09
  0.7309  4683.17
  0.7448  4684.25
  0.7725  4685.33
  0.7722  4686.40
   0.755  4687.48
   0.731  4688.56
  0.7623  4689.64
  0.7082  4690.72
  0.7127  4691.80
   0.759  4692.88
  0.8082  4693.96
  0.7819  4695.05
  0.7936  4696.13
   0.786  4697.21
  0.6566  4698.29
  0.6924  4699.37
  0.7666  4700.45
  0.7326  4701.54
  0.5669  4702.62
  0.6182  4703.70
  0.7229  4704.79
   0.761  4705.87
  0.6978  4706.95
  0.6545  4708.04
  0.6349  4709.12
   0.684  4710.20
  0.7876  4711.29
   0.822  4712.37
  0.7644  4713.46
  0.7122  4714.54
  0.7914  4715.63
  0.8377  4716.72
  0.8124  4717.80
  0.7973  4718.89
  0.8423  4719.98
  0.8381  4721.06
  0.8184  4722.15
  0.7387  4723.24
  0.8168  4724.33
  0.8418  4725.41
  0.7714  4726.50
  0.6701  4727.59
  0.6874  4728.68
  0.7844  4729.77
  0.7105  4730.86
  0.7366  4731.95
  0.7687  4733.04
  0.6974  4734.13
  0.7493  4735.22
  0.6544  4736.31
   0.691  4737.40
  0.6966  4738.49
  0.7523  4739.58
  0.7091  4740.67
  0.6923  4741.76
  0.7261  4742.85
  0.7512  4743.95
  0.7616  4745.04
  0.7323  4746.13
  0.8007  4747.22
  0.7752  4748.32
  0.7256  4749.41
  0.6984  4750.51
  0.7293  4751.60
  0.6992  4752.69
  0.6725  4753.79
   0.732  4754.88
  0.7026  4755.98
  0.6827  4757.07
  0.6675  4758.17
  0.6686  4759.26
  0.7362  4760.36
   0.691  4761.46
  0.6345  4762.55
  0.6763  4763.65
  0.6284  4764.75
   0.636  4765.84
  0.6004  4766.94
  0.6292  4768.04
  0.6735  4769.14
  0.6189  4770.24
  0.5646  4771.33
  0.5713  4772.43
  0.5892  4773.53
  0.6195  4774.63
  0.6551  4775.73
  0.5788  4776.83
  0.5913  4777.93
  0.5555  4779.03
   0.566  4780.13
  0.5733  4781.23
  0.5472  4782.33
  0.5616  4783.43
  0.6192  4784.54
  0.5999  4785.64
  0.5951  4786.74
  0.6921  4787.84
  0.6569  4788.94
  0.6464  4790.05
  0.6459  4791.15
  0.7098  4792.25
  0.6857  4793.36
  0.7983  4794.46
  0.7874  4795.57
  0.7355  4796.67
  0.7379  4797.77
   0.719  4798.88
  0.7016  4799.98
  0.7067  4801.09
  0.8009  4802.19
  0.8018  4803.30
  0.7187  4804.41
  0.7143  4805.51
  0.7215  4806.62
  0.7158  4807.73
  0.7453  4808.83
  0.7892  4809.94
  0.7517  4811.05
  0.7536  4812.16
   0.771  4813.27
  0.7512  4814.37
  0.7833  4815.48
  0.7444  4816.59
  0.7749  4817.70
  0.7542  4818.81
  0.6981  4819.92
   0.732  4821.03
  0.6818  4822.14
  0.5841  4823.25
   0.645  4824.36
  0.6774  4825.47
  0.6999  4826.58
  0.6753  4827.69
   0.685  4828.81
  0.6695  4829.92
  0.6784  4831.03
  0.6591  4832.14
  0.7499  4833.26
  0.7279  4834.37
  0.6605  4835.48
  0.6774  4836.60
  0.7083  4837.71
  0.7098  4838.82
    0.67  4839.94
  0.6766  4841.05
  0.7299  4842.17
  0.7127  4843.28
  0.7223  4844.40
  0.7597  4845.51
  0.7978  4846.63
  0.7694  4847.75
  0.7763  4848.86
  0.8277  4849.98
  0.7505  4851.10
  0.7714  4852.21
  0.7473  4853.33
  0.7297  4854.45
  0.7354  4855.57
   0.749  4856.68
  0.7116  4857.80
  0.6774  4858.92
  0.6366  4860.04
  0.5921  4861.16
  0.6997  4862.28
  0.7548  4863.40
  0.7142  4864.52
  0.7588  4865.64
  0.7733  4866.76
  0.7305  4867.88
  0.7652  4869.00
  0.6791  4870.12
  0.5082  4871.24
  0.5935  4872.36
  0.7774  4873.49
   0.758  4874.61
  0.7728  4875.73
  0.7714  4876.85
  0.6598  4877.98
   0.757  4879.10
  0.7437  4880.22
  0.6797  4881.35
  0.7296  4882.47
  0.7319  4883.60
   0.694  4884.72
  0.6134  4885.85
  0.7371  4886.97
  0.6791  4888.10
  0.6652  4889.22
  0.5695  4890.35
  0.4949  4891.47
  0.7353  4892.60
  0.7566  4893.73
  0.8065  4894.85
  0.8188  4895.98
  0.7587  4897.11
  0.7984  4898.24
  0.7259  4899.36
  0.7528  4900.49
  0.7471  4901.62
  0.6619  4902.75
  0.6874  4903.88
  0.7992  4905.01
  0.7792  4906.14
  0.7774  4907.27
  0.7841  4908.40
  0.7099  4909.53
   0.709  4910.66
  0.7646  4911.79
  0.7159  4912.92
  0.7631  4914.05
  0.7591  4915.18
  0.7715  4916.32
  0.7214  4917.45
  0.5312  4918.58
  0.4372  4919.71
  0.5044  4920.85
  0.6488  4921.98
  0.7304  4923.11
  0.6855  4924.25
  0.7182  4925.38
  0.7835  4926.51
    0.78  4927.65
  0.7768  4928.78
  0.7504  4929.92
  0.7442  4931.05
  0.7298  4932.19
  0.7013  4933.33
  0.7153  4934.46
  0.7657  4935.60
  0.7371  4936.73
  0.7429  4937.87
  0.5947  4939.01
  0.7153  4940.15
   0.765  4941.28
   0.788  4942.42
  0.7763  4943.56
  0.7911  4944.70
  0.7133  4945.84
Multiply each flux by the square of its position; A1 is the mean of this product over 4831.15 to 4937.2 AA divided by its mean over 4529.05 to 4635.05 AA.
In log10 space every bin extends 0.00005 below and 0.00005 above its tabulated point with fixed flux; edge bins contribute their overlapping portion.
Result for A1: 1.1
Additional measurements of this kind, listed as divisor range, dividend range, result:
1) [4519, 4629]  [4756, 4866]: 1.08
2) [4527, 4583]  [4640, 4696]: 1.15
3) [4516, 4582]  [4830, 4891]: 1.20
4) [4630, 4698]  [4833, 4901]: 1.05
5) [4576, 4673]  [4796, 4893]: 1.06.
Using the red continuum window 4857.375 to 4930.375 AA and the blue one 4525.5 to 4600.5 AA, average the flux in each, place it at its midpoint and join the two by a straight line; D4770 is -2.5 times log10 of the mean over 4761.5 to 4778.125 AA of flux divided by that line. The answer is 0.13 mag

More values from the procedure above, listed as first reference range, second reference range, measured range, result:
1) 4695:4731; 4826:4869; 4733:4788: 0.113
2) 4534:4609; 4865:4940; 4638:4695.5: -0.045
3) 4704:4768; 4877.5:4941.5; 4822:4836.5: 0.067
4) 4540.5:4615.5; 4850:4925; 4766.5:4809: 0.087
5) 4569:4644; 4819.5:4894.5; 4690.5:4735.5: -0.027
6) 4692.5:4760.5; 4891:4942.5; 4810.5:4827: 0.012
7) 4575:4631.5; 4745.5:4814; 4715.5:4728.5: -0.137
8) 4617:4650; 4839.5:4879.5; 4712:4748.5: -0.029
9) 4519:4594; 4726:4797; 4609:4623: -0.133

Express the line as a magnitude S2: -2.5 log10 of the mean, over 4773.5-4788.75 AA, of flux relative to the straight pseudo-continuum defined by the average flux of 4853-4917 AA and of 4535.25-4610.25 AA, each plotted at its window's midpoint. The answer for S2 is 0.20 mag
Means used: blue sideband 0.718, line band 0.598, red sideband 0.719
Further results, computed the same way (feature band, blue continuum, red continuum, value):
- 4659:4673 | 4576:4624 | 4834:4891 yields -0.02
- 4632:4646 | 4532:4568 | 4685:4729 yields -0.04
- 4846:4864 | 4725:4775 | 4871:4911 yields -0.03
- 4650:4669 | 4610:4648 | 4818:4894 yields 0.02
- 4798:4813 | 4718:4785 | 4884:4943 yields -0.07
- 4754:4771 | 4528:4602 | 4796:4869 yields 0.08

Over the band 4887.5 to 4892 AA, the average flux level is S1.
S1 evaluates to 0.604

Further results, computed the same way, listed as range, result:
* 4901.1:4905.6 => 0.723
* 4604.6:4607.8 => 0.711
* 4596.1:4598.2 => 0.761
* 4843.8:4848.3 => 0.761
